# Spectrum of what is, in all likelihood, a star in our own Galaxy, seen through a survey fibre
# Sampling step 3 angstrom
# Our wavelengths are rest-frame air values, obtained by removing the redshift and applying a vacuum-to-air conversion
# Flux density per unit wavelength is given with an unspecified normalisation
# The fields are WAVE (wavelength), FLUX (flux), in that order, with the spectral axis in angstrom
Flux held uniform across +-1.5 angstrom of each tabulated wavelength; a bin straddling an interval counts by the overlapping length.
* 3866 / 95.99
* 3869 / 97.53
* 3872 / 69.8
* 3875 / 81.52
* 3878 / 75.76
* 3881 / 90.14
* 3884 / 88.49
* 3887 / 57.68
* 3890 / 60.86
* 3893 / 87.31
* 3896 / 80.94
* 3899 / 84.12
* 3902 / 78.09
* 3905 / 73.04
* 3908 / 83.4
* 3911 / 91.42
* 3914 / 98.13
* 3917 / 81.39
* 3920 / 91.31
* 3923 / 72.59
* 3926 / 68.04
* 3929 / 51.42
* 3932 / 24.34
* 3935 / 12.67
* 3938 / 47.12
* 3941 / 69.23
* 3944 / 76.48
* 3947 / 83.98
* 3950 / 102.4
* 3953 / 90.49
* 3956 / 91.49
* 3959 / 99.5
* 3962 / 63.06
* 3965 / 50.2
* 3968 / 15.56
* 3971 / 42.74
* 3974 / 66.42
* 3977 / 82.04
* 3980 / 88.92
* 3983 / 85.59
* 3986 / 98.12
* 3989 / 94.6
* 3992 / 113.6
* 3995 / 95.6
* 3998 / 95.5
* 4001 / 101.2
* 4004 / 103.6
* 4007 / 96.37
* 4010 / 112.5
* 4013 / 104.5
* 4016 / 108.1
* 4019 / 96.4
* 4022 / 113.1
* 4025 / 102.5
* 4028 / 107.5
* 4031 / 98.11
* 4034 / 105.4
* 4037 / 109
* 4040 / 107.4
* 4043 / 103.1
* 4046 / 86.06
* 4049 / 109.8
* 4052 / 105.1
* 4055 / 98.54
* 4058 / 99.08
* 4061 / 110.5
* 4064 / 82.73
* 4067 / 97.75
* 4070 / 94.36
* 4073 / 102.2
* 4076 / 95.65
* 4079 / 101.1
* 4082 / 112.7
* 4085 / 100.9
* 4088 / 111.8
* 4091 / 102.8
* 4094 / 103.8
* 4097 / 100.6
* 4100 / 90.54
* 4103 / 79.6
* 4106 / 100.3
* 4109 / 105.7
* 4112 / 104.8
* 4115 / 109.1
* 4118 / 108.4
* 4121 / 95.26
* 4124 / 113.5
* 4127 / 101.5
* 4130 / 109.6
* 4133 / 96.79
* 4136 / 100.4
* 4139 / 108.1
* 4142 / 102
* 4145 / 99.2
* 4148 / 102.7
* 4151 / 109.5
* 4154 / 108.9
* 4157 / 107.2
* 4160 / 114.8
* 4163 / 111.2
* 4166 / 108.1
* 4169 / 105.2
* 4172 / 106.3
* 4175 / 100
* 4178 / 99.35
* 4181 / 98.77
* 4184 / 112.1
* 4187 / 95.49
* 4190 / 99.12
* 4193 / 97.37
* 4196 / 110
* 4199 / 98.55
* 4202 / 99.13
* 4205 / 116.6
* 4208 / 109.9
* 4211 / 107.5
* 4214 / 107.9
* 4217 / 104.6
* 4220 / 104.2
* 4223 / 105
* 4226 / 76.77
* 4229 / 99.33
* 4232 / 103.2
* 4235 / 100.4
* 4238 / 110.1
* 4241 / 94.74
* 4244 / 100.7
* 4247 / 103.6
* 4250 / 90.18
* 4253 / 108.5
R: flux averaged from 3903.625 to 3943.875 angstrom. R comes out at 66.8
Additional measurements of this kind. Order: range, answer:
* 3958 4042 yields 91.3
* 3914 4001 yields 74.3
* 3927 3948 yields 51.8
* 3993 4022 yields 102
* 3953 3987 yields 71.7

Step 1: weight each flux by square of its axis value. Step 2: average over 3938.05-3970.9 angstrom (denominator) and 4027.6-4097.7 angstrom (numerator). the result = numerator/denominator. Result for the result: 1.5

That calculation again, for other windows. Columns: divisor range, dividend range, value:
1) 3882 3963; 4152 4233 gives 1.59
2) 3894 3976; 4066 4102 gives 1.55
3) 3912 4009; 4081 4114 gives 1.40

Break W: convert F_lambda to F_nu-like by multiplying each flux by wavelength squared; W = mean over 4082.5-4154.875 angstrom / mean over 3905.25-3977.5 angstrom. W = 1.6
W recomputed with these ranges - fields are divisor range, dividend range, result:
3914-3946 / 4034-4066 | 1.75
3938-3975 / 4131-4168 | 1.66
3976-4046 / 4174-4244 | 1.12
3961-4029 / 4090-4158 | 1.23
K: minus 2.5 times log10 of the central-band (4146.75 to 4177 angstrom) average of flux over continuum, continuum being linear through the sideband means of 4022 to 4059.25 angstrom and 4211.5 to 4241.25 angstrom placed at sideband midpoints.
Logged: -0.06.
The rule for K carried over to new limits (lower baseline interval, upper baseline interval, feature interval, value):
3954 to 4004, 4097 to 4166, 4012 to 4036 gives -0.19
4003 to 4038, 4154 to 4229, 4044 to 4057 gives 0.05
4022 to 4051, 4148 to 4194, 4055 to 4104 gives 0.05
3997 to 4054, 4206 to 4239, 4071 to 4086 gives 0.01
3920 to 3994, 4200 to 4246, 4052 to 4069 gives -0.18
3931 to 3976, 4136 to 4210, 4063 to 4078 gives -0.12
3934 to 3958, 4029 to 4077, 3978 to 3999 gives -0.14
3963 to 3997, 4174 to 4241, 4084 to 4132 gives -0.13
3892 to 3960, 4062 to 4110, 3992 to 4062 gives -0.15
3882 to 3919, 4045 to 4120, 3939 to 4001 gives 0.10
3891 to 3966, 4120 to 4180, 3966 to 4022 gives -0.07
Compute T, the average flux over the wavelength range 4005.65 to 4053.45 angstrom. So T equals 104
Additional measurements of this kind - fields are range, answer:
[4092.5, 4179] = 104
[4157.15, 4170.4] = 110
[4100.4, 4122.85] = 100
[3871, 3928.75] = 79.2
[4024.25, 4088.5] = 102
